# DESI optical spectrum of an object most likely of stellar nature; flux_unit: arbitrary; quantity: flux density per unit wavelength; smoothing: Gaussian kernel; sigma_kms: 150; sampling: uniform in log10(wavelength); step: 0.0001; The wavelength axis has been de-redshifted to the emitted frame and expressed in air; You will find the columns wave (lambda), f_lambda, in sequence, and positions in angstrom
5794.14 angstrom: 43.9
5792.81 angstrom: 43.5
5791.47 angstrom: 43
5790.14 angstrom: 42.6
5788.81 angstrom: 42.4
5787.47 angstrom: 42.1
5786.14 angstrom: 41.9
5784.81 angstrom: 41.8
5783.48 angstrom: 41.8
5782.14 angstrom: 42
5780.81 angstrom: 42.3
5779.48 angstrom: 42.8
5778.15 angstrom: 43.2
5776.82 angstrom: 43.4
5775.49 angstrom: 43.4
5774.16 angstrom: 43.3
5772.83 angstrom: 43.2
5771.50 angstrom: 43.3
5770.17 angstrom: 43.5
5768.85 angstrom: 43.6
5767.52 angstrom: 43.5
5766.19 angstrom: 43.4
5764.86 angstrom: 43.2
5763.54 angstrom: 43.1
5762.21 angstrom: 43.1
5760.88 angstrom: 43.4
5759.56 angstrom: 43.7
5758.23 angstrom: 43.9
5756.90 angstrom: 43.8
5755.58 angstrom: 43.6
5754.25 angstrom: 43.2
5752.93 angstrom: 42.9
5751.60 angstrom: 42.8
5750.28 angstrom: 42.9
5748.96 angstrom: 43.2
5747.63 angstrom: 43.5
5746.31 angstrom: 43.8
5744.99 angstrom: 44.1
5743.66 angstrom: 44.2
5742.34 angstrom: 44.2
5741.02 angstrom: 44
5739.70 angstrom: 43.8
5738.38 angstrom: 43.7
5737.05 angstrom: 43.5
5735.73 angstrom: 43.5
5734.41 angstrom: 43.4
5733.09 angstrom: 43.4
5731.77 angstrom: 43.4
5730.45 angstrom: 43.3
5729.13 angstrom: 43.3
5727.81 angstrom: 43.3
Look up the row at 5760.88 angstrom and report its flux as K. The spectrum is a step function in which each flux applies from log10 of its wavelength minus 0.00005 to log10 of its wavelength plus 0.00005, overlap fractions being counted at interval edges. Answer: 43.4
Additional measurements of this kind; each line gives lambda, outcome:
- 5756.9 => 43.8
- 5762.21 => 43.1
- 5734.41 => 43.4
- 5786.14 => 41.9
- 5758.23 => 43.9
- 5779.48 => 42.8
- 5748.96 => 43.2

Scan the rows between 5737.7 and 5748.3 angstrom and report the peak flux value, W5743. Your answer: 44.2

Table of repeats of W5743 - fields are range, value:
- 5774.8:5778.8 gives 43.4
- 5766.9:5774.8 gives 43.6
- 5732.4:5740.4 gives 43.8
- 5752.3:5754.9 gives 43.2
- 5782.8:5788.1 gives 42.1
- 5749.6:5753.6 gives 42.9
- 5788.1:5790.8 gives 42.6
